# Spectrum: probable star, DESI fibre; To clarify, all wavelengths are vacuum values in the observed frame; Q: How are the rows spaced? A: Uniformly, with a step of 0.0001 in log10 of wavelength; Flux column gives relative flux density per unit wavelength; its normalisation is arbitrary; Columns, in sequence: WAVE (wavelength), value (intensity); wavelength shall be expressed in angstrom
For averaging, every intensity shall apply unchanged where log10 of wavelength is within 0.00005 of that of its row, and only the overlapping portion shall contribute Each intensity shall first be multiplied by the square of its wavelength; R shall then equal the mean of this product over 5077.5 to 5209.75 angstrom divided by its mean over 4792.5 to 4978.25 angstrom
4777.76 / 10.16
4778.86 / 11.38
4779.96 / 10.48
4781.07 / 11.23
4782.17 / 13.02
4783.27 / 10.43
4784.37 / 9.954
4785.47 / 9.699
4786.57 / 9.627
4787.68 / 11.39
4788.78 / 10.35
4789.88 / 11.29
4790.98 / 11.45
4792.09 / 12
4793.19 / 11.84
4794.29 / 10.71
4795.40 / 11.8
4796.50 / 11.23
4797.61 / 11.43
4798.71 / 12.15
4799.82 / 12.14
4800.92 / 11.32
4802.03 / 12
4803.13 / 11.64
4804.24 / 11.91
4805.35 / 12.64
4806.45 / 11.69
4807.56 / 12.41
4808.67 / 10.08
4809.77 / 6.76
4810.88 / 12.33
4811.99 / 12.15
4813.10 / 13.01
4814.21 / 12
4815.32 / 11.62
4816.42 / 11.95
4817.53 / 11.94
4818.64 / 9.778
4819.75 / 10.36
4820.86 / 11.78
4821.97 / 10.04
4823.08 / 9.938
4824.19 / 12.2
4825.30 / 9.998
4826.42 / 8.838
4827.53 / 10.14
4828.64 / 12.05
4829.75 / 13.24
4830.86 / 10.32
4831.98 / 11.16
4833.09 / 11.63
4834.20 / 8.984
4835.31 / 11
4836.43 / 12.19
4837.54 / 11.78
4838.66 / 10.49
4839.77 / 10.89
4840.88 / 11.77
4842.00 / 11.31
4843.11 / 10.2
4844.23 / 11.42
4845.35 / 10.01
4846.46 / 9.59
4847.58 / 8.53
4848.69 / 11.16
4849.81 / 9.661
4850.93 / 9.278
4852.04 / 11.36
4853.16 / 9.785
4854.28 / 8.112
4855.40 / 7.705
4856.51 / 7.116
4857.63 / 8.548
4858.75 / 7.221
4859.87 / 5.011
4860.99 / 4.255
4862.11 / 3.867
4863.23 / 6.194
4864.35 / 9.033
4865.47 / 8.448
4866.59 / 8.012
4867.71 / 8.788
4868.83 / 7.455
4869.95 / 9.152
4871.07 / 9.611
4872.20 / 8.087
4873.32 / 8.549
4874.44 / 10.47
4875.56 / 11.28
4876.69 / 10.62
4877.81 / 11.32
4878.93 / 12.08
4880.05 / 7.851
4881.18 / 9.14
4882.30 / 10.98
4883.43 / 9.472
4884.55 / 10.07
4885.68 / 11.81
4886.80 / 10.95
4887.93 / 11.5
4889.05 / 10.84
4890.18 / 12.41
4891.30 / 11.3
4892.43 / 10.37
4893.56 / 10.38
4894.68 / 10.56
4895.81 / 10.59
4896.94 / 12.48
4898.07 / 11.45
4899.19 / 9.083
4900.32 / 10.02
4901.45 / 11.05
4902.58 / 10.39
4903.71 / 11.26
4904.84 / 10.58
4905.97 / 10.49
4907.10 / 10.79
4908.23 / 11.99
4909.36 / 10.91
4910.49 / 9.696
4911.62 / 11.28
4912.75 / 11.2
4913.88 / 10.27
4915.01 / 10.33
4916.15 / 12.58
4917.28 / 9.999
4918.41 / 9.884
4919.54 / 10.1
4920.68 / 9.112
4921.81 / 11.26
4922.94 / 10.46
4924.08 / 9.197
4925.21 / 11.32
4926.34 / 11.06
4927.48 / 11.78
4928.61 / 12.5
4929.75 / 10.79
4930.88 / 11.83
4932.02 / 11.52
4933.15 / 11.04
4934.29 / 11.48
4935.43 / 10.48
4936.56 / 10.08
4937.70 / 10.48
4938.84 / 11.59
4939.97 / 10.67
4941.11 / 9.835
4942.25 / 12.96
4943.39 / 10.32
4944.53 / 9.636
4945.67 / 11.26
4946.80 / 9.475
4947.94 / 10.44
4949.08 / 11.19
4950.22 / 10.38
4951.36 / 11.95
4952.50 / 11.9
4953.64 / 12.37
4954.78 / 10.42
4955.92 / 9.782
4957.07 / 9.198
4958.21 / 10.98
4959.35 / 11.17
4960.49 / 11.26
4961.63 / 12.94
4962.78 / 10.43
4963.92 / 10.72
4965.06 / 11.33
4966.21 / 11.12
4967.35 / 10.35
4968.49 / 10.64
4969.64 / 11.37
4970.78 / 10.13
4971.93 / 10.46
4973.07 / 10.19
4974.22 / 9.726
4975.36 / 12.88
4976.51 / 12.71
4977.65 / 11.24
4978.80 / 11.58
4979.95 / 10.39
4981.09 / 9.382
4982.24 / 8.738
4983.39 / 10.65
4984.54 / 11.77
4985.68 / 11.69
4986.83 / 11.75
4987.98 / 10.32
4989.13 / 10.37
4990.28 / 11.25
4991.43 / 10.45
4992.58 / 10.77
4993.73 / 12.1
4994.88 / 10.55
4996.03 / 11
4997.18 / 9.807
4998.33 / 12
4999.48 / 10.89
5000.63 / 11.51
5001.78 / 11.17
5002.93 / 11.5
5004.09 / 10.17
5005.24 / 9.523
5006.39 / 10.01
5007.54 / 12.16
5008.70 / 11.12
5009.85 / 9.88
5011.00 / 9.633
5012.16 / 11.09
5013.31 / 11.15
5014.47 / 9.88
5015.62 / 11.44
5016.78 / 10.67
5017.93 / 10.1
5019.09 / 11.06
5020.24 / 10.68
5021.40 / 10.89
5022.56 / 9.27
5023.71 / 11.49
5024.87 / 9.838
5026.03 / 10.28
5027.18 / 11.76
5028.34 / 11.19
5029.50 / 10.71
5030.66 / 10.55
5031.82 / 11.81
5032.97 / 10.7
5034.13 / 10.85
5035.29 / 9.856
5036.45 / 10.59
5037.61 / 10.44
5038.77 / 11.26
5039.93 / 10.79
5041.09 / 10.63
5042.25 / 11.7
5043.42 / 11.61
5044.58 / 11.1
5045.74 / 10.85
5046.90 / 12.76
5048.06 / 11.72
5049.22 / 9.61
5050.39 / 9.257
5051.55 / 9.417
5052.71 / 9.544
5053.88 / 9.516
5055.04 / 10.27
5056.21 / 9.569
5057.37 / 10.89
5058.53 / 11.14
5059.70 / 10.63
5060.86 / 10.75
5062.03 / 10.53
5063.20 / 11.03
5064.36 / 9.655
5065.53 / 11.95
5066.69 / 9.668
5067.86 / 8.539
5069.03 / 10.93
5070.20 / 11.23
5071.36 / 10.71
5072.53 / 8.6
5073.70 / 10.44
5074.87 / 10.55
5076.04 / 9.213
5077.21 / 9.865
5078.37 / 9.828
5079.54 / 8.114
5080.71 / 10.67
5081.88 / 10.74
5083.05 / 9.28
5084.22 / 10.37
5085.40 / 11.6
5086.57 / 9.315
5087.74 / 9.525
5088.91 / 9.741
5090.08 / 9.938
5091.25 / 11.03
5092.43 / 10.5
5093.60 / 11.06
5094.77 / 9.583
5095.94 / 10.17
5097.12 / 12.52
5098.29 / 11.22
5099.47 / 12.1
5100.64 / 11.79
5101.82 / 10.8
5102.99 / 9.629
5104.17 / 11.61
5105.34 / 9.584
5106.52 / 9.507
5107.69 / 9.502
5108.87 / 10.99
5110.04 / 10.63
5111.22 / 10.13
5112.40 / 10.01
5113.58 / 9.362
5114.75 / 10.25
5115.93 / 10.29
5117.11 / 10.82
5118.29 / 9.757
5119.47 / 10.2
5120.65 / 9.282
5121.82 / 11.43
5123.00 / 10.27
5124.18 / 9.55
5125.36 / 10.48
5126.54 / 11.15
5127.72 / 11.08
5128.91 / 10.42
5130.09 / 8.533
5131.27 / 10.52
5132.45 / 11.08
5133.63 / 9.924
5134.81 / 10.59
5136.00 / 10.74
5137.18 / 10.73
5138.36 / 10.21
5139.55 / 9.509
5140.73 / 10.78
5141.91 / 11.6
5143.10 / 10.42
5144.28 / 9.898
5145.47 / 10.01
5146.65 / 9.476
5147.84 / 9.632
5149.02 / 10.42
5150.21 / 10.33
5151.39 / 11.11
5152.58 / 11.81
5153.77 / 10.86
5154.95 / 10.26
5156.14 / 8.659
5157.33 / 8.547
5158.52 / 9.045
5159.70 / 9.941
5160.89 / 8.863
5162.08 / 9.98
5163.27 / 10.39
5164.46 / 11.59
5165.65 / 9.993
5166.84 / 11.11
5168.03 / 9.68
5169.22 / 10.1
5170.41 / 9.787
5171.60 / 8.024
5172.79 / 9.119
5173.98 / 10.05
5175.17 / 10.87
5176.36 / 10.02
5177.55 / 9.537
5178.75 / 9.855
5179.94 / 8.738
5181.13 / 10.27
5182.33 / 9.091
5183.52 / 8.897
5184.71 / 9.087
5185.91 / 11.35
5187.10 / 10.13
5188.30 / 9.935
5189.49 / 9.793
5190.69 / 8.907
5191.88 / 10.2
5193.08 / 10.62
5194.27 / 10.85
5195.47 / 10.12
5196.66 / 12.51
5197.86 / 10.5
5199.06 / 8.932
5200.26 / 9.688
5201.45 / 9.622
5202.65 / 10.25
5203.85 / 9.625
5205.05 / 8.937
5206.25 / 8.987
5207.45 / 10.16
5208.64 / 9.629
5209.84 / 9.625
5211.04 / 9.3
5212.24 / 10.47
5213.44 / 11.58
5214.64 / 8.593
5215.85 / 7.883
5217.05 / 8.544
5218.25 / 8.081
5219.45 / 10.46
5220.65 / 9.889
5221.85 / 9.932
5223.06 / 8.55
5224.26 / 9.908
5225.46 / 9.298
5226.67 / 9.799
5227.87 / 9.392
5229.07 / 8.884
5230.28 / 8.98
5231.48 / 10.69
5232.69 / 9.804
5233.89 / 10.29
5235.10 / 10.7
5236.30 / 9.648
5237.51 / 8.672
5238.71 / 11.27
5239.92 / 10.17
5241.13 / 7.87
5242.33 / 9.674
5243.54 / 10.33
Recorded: 1.1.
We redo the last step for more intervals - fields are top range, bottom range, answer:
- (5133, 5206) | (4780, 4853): 1.05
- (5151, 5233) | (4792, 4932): 1.07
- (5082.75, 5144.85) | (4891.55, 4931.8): 1.05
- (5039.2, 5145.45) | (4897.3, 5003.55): 1.01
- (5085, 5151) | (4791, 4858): 1.08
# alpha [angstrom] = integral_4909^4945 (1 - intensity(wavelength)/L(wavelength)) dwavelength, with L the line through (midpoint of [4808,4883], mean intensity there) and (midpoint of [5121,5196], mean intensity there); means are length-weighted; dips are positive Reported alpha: -3.2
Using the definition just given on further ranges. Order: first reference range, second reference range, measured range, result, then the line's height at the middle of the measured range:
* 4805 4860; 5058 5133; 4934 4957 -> -0.8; 10.4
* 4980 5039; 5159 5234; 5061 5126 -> 0.0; 10.3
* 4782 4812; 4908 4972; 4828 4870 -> 6.5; 11.1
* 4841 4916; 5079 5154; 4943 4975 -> -2.5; 9.99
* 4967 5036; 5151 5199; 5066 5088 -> 1.0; 10.4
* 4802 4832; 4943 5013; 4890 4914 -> 0.4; 11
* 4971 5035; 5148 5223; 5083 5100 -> -0.4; 10.3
